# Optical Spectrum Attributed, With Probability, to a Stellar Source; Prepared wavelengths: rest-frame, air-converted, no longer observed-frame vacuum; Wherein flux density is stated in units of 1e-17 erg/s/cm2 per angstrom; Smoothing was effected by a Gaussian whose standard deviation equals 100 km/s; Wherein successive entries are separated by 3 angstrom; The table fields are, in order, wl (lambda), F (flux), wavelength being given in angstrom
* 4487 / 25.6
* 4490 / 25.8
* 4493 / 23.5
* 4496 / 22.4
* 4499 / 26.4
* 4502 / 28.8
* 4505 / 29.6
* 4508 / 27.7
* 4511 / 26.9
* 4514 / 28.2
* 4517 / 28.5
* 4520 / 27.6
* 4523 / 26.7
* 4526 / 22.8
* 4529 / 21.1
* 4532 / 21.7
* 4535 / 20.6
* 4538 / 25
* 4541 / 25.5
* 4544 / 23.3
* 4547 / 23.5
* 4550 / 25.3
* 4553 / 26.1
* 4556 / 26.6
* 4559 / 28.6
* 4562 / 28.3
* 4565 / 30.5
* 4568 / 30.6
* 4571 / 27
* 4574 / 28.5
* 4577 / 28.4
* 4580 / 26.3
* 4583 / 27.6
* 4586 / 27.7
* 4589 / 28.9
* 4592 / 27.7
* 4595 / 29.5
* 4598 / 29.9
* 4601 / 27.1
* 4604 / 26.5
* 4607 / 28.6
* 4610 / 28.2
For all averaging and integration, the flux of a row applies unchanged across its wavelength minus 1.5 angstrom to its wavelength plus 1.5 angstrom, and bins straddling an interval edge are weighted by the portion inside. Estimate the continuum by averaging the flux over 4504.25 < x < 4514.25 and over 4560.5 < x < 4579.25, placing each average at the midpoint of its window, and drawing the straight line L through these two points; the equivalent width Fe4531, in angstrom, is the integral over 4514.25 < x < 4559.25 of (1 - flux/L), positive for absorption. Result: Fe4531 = 5.5 angstrom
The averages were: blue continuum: 28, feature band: 24.8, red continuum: 28.8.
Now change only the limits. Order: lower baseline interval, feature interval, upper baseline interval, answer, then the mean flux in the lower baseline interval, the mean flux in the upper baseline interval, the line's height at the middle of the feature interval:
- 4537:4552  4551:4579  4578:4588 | -2.3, 24.6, 27.3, 26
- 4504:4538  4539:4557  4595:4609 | 0.9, 25.5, 28.2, 26.4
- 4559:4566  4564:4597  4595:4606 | 0.3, 29.2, 28.1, 28.7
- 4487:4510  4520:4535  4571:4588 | 2.0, 26.3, 27.7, 26.8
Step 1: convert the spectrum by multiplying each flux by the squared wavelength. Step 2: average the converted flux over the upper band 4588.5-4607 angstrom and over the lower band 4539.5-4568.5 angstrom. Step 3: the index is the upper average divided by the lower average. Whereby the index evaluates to 1.1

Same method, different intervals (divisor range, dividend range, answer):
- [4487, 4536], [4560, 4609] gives 1.14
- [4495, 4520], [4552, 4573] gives 1.06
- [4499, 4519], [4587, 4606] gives 1.04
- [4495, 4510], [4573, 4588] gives 1.06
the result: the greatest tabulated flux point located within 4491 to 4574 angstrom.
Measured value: 30.6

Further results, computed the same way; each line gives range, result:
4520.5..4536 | 26.7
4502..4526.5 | 29.6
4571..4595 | 29.5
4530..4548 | 25.5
